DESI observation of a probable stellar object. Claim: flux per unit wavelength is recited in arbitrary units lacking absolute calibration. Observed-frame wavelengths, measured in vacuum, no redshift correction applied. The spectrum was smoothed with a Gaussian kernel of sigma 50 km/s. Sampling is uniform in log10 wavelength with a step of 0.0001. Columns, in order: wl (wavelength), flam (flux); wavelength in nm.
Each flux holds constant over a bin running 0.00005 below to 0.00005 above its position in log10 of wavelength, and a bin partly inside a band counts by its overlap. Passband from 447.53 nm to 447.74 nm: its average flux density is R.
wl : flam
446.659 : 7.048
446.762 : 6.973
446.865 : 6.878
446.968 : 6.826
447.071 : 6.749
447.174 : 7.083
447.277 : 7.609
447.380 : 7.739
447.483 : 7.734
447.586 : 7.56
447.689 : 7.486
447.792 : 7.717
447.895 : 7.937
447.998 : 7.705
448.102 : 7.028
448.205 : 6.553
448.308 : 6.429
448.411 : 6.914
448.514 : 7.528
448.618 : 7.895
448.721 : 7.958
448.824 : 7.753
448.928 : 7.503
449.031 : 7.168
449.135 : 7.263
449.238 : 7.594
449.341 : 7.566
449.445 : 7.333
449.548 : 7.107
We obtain 7.53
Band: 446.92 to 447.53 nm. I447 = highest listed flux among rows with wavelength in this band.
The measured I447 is 7.739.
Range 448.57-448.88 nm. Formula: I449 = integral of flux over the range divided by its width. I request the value 7.86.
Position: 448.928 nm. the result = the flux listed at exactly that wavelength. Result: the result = 7.503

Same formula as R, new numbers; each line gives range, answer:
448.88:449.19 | 7.32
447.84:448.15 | 7.55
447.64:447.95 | 7.72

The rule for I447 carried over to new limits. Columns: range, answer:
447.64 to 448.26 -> 7.937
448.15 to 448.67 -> 7.895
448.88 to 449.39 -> 7.594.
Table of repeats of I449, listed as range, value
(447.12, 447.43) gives 7.47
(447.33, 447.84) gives 7.65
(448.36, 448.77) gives 7.57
